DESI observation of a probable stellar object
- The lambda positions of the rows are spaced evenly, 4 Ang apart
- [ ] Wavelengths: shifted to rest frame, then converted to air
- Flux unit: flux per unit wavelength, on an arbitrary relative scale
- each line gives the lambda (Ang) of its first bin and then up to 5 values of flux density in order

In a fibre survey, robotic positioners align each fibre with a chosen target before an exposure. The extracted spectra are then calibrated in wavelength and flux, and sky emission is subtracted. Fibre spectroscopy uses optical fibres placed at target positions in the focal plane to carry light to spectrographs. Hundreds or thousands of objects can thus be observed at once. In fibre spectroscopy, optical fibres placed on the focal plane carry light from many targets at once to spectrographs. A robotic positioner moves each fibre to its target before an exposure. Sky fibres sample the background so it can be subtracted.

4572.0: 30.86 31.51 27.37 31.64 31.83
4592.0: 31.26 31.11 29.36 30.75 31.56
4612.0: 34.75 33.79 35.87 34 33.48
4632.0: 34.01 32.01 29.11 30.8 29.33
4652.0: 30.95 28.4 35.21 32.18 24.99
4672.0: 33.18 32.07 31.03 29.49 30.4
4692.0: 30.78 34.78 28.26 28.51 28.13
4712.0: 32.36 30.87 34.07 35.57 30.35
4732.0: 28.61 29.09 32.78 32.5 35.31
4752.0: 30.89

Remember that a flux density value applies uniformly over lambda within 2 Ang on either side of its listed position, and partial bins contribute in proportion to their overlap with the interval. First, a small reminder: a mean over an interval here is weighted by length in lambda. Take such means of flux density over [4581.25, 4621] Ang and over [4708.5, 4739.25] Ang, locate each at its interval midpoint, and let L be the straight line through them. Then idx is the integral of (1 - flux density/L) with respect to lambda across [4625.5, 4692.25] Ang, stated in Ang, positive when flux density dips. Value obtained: 1.5 Ang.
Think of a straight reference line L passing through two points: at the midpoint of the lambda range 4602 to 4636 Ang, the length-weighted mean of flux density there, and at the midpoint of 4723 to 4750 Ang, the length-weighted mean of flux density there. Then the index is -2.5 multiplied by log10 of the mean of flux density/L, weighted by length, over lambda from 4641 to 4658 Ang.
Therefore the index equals 0.11 mag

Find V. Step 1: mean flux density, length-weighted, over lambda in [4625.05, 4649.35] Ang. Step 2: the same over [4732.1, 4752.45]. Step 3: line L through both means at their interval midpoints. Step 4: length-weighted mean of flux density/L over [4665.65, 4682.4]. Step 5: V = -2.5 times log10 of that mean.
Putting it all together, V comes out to 0.05 mag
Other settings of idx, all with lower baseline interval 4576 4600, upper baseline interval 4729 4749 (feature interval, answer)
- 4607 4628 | -2.25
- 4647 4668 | 0.18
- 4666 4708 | 1.20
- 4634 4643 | 0.08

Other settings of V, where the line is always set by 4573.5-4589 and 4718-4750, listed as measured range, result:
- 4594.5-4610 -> 0.00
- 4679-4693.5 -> 0.05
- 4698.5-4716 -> 0.09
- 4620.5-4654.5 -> -0.02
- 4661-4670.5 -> 0.07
